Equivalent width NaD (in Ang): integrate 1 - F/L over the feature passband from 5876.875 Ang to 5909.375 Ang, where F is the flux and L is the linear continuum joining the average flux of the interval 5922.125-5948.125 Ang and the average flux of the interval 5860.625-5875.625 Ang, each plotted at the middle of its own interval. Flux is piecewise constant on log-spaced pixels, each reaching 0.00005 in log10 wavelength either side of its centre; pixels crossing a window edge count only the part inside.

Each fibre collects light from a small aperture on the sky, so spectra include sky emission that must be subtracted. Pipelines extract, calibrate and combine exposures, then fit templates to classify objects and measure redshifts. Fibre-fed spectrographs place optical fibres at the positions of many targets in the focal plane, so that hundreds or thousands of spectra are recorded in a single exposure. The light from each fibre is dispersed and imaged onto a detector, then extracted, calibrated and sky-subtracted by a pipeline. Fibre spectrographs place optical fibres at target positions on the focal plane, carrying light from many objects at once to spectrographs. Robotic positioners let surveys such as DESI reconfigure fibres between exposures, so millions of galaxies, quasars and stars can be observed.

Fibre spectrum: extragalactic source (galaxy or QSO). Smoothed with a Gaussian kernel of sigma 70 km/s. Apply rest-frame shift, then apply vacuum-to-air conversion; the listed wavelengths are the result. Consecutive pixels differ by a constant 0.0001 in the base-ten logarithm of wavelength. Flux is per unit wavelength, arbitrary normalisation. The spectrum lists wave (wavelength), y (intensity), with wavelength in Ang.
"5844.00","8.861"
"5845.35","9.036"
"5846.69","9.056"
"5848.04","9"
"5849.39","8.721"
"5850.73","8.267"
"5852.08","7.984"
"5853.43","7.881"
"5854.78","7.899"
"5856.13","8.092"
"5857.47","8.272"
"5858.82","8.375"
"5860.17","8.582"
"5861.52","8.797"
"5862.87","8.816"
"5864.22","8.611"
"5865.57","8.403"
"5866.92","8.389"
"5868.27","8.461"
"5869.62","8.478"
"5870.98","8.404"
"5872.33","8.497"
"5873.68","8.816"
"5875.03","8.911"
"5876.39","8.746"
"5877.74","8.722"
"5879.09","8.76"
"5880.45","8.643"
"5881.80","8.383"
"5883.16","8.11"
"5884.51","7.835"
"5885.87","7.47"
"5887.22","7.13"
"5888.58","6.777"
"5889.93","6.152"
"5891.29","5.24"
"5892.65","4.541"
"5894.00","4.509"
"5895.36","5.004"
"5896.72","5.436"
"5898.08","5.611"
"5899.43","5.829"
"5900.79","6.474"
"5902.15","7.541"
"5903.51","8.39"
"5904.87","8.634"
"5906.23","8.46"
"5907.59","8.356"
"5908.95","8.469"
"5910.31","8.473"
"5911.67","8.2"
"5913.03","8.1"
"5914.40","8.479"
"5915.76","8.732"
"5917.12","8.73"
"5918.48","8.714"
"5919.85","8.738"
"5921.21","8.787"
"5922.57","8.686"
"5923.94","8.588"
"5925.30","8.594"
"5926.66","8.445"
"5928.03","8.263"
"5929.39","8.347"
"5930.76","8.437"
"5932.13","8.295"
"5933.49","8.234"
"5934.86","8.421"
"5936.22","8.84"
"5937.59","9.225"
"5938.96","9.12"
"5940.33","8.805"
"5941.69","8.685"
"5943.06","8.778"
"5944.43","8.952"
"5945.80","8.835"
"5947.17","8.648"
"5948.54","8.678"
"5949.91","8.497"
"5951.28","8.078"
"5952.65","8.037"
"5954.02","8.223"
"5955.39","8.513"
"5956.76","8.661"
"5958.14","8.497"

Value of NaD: 5.7 Ang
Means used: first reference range 8.6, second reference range 8.64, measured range 7.1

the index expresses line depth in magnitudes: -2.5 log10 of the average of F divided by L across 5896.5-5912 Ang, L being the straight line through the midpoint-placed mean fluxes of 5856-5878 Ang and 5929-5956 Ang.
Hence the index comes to 0.14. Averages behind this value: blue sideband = 8.56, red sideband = 8.58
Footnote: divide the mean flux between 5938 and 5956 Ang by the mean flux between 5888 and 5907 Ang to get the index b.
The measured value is 1.36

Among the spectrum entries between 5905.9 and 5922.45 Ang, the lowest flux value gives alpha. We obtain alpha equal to 8.1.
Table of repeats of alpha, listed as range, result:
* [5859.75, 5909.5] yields 4.509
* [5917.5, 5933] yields 8.263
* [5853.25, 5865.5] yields 7.881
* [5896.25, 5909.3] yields 5.436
